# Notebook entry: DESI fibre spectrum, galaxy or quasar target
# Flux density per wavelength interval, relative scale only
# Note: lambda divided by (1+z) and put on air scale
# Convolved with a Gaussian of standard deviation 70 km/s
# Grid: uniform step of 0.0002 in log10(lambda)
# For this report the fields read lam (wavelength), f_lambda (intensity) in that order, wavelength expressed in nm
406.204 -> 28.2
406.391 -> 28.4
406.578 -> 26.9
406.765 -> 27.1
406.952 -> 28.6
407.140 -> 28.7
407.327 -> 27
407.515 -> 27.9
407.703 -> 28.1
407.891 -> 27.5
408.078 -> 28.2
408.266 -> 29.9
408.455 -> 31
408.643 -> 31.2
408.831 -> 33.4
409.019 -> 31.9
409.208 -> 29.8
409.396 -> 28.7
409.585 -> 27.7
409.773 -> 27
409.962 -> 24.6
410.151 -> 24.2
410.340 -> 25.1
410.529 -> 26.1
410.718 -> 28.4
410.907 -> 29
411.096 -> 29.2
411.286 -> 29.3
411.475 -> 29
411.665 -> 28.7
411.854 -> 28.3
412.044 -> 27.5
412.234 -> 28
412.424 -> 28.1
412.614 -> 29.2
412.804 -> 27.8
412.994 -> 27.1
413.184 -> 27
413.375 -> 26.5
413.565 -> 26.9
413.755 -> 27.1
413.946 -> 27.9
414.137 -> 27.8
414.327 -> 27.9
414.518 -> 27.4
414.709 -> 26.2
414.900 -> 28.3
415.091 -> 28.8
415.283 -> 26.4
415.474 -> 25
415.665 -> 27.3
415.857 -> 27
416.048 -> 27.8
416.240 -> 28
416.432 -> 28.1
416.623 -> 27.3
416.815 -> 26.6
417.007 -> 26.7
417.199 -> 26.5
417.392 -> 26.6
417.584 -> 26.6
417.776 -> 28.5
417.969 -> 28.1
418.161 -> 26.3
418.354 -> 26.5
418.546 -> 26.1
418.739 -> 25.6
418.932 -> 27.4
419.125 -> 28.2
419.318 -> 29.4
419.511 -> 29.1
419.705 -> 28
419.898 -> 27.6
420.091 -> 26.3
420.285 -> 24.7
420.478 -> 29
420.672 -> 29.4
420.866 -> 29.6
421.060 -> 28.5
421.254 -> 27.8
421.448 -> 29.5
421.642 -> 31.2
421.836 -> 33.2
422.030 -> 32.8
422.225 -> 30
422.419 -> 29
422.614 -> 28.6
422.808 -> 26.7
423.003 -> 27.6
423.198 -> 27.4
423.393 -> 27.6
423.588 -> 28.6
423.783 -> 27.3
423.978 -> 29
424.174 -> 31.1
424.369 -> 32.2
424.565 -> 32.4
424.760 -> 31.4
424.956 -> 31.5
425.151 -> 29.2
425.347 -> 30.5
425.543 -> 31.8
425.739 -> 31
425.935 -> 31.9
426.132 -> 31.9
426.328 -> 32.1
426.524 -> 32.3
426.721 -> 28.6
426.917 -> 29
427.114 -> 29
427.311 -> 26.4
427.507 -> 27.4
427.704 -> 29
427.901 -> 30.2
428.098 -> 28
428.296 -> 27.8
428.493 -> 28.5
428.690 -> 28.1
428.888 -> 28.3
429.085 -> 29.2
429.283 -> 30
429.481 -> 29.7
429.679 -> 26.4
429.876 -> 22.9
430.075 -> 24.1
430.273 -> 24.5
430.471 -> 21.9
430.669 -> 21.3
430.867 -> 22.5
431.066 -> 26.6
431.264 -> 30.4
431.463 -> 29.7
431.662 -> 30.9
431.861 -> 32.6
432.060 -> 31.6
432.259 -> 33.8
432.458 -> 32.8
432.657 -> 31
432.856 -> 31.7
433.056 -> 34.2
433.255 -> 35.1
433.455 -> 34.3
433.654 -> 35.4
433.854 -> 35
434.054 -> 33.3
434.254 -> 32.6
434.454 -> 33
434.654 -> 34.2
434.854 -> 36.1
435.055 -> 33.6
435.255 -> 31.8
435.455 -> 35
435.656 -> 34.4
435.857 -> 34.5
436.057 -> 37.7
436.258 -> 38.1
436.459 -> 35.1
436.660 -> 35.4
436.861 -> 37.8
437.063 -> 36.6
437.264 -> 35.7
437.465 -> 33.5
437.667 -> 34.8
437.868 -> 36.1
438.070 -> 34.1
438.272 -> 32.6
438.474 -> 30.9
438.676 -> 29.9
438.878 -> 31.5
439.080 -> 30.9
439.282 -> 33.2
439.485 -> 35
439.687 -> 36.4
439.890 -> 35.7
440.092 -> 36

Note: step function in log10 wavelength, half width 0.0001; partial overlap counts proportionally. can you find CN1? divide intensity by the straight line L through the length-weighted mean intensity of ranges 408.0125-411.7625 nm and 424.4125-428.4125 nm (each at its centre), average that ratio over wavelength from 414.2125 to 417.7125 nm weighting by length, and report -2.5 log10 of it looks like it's 0.077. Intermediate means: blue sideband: 28.6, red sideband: 30.1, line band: 27.2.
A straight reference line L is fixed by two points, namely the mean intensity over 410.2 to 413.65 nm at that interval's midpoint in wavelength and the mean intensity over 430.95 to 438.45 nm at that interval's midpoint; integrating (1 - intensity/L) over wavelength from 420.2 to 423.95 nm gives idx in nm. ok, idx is 0.193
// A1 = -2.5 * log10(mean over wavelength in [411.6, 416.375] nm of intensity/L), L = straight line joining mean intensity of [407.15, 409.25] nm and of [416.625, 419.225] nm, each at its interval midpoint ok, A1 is 0.02 mag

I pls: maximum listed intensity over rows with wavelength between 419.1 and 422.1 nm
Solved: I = 33.2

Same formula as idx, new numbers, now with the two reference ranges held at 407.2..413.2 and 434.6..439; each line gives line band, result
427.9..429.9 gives 0.274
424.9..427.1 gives 0.082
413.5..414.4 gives 0.051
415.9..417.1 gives 0.096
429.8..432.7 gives 0.478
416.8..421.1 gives 0.412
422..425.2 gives 0.199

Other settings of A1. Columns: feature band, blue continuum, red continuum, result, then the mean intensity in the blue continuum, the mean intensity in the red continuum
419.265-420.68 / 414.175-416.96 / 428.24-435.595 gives 0.01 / 27.3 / 30.3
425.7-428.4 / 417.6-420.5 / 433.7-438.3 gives 0.05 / 27.3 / 34.9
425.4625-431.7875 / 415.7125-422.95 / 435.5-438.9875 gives 0.12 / 28.1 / 34.6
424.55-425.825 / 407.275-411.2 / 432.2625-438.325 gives 0.04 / 28.4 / 34.5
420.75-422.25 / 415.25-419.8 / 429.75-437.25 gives -0.07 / 27.2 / 32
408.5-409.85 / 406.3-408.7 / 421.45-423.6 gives -0.06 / 28.5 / 29.4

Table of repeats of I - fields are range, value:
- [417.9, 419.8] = 29.4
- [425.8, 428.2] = 32.3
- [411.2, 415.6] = 29.3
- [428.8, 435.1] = 36.1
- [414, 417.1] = 28.8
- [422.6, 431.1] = 32.4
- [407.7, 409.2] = 33.4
